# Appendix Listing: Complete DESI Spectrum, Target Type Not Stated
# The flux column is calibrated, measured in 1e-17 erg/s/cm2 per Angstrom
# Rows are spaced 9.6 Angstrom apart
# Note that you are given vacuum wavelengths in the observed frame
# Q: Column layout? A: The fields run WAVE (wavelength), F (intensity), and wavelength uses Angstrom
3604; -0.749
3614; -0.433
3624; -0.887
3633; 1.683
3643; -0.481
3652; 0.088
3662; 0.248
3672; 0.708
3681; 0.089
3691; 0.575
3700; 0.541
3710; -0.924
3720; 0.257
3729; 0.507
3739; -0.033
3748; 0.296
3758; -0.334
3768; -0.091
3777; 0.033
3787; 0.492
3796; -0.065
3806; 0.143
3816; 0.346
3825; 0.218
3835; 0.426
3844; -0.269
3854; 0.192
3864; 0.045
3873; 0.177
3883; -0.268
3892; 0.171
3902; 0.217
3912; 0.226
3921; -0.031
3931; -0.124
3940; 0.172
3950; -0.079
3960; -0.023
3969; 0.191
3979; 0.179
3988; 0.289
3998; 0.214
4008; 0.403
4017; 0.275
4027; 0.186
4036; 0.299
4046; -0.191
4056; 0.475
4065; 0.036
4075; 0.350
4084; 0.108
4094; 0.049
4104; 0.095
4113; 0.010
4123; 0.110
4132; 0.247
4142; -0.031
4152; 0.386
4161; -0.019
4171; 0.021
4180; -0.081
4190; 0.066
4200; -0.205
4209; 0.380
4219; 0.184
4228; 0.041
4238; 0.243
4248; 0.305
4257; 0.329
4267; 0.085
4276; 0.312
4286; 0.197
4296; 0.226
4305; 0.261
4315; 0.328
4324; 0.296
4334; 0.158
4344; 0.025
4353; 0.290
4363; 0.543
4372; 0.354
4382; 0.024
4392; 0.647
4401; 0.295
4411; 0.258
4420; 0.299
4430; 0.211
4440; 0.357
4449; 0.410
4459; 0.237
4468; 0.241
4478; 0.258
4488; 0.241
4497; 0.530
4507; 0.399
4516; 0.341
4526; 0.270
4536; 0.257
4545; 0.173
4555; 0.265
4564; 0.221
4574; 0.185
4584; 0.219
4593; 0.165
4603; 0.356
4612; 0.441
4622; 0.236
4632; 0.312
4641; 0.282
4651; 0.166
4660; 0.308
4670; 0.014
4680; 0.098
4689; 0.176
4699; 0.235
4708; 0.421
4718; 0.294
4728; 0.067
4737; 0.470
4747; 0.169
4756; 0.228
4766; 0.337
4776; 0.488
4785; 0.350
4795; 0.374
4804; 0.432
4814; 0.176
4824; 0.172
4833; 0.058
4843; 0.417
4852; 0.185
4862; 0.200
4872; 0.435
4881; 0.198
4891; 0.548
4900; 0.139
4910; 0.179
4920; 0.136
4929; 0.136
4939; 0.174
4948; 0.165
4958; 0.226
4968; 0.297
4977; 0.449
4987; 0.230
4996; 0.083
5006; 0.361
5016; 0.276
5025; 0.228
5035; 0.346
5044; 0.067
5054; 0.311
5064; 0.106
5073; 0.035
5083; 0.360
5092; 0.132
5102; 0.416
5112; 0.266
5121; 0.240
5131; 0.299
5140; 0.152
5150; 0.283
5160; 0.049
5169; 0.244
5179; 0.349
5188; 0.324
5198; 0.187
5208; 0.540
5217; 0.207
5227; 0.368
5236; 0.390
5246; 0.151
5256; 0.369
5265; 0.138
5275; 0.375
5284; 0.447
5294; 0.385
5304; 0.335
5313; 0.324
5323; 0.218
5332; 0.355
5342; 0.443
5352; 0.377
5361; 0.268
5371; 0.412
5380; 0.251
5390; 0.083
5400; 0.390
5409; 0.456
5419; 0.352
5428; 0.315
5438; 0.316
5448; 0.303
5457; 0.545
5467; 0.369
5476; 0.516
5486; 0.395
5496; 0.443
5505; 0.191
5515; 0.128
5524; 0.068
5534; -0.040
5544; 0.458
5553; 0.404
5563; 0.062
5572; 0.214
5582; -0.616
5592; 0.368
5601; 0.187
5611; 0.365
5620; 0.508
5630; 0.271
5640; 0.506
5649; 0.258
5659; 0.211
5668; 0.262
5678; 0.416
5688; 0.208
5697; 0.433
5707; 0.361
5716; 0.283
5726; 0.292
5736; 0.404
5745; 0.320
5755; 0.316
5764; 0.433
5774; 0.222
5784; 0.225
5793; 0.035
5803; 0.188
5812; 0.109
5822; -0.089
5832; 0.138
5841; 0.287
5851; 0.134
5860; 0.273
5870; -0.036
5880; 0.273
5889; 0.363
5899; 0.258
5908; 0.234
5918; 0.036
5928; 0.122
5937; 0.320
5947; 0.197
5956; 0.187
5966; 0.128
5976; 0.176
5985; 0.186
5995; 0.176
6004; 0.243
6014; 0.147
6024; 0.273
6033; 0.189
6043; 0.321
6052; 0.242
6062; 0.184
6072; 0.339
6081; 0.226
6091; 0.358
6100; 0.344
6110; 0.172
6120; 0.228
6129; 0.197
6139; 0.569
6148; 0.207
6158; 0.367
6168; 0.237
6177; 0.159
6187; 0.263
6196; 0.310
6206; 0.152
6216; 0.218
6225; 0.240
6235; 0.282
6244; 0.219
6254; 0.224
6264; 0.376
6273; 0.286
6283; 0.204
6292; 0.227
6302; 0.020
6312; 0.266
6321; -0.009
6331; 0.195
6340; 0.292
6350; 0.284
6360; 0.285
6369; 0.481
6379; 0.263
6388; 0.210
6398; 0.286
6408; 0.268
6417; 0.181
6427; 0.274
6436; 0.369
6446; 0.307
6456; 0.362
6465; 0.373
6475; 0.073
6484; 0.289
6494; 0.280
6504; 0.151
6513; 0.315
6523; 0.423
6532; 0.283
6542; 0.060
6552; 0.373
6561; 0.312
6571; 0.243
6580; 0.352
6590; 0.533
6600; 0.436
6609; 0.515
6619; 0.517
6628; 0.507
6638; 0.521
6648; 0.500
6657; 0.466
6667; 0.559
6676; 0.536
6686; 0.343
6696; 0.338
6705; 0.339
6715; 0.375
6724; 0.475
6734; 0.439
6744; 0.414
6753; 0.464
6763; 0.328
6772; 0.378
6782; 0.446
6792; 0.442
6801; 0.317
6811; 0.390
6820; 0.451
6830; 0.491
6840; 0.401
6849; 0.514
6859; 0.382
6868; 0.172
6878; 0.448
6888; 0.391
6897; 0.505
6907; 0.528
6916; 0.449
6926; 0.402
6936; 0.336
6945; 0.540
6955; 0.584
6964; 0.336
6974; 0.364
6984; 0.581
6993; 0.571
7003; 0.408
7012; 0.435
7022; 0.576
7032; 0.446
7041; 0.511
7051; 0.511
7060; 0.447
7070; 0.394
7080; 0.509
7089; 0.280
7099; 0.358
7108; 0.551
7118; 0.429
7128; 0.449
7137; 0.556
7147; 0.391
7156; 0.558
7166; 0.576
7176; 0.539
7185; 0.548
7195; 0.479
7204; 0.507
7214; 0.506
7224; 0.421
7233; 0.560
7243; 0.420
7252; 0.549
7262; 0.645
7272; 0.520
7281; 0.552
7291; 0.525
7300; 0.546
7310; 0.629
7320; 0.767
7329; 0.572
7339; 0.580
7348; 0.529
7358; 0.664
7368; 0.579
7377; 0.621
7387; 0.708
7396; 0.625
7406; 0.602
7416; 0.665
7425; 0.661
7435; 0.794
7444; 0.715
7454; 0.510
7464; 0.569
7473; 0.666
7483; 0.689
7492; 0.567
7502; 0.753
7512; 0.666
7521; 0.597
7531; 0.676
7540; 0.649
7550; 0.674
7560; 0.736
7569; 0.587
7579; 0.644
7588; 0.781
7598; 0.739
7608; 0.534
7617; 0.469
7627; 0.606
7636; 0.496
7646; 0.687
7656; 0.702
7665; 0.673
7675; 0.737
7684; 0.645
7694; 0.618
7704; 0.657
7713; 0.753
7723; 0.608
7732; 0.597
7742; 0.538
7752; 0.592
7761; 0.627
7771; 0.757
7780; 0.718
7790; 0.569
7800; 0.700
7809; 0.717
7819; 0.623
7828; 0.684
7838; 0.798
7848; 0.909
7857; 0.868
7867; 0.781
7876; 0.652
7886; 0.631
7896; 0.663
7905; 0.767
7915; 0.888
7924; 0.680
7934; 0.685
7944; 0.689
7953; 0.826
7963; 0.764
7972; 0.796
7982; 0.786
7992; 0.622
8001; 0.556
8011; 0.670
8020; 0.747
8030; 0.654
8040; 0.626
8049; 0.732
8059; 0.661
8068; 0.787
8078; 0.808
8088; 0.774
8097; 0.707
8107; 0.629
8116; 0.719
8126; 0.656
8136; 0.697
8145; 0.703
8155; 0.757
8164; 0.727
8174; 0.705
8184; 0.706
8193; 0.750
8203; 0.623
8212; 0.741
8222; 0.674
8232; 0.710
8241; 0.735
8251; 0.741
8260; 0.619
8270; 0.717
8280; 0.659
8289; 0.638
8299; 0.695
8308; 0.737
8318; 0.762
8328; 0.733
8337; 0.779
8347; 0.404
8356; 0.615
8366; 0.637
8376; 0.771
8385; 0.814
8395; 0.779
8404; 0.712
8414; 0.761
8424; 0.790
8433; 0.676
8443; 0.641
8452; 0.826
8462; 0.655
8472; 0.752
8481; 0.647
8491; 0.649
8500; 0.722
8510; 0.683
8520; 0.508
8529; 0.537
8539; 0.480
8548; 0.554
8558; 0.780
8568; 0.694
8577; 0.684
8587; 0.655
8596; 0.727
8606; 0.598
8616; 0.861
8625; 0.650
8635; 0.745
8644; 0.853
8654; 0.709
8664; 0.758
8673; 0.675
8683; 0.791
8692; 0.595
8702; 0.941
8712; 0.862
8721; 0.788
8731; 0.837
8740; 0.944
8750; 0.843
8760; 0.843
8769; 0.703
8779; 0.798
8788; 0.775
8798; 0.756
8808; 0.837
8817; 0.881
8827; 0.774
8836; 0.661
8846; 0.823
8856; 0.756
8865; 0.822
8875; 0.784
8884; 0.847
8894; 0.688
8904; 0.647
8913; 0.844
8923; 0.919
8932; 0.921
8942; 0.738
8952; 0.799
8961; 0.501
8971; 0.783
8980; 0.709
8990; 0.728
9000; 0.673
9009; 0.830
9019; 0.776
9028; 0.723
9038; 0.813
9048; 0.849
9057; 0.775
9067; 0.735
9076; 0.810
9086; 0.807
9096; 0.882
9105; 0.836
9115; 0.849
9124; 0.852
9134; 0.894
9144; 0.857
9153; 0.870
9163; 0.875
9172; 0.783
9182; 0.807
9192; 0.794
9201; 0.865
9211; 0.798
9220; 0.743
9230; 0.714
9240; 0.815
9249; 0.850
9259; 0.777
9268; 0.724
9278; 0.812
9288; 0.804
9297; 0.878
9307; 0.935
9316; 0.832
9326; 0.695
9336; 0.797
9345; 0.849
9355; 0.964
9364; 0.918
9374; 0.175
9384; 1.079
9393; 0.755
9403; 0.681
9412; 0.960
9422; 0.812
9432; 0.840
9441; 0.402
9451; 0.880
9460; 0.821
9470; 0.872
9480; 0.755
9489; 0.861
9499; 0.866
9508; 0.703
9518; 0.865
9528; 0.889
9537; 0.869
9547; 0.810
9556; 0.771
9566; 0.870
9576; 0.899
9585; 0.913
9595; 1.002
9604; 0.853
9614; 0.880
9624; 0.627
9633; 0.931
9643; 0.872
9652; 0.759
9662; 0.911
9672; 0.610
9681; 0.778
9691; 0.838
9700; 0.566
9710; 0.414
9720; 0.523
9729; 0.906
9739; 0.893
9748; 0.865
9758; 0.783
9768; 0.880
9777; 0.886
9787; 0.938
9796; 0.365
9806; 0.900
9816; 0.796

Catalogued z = 0.65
